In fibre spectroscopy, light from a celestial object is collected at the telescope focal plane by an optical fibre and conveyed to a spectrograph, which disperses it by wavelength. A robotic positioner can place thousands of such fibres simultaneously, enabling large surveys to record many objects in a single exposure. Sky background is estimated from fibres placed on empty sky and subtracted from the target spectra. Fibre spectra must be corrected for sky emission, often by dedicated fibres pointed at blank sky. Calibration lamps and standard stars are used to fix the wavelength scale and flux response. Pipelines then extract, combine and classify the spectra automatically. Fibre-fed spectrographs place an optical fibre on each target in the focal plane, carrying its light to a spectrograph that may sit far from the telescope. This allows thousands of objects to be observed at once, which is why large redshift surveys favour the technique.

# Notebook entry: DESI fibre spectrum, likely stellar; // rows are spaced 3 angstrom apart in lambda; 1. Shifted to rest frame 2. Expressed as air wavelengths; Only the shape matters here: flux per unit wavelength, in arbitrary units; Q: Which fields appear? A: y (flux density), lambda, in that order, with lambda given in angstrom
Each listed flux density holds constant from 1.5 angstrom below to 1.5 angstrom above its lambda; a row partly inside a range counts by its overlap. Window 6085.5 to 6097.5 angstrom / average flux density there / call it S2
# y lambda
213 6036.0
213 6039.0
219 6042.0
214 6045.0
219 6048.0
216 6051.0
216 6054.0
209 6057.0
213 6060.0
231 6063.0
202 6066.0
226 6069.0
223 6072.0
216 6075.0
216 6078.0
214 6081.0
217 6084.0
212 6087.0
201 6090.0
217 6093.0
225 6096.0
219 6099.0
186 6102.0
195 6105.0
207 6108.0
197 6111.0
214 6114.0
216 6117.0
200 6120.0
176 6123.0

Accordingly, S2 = 214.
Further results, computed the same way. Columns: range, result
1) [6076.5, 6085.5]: 216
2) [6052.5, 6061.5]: 213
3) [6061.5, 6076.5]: 220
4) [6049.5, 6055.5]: 216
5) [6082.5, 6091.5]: 210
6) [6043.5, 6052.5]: 216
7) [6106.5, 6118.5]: 208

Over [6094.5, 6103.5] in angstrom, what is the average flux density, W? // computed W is 210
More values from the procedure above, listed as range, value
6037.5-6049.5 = 216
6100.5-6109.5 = 196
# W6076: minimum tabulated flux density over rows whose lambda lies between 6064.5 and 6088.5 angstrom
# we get 202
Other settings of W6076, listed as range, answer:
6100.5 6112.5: 186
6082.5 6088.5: 212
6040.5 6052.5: 214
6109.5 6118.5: 197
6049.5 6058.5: 209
